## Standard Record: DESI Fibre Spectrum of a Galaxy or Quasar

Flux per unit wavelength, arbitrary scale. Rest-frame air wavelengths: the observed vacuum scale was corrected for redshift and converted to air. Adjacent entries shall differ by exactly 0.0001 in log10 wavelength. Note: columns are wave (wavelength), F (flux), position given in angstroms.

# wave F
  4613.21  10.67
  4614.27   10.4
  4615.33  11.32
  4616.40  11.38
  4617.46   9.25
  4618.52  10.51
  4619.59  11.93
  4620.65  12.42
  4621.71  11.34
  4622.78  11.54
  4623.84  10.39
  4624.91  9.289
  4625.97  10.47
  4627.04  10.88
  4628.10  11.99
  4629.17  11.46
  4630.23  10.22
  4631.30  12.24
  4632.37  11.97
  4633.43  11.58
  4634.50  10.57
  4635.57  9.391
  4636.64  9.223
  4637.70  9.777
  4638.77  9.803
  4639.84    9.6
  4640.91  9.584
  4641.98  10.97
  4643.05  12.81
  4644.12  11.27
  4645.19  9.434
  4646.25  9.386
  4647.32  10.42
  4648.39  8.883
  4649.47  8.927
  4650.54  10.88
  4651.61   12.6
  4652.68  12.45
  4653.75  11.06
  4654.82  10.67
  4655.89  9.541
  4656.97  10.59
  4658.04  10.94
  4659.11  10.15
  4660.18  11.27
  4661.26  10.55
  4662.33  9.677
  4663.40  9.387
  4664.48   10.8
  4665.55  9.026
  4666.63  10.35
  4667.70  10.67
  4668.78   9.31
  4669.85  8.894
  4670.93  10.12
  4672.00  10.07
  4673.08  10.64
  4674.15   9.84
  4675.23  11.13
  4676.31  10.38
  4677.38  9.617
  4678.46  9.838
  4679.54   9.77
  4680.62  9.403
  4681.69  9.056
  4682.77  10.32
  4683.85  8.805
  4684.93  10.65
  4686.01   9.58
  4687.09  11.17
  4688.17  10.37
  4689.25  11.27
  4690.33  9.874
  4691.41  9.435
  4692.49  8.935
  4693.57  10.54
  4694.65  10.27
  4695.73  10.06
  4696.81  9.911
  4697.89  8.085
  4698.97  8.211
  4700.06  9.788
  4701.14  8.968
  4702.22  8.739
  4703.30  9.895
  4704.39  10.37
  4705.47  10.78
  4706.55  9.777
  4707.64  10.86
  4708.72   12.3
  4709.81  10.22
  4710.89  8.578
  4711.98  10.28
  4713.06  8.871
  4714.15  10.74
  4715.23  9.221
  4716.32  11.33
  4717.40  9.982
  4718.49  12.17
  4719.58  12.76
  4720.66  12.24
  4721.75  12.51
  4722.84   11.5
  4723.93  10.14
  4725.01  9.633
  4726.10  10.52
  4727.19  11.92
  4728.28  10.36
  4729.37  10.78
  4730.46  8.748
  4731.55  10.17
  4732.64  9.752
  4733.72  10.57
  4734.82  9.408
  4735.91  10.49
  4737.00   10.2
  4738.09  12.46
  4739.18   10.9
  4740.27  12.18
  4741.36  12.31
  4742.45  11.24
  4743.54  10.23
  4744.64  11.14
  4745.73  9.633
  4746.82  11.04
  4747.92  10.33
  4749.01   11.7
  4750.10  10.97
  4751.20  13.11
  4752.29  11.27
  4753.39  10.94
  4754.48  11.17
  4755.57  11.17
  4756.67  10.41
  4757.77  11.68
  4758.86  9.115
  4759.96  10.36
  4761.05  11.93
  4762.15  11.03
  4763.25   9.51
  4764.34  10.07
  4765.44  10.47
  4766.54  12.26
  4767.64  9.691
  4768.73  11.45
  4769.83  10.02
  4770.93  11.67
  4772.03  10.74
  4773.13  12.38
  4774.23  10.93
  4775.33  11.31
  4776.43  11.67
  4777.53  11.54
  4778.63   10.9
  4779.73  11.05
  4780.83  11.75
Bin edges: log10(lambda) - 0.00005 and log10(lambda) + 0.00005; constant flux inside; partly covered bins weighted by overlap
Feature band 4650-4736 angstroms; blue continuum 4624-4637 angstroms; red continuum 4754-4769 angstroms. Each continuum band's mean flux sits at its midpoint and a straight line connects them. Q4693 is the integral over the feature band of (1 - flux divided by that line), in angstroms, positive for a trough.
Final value 4.0 angstroms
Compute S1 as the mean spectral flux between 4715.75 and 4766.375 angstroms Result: 10.9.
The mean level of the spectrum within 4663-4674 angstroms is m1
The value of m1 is 9.93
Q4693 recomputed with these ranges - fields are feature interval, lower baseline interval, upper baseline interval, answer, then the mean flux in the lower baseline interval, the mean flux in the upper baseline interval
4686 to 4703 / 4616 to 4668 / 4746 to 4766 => 1.6 angstroms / 10.6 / 10.9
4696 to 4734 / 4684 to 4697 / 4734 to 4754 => 1.0 angstroms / 10.1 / 11.1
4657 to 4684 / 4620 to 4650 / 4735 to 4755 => 1.8 angstroms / 10.6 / 11.2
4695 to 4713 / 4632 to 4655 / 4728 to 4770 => 1.5 angstroms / 10.5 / 10.8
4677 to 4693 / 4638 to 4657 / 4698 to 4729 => 0.9 angstroms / 10.5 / 10.4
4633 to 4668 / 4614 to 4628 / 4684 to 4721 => 0.9 angstroms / 10.9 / 10.2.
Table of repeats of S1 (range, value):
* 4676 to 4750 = 10.3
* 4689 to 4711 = 9.86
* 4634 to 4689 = 10.2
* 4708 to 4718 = 10.2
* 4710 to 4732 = 10.6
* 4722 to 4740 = 10.5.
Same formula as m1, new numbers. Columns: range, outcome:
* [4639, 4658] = 10.5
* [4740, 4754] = 11.2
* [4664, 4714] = 9.91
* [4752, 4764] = 10.8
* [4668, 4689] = 9.97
